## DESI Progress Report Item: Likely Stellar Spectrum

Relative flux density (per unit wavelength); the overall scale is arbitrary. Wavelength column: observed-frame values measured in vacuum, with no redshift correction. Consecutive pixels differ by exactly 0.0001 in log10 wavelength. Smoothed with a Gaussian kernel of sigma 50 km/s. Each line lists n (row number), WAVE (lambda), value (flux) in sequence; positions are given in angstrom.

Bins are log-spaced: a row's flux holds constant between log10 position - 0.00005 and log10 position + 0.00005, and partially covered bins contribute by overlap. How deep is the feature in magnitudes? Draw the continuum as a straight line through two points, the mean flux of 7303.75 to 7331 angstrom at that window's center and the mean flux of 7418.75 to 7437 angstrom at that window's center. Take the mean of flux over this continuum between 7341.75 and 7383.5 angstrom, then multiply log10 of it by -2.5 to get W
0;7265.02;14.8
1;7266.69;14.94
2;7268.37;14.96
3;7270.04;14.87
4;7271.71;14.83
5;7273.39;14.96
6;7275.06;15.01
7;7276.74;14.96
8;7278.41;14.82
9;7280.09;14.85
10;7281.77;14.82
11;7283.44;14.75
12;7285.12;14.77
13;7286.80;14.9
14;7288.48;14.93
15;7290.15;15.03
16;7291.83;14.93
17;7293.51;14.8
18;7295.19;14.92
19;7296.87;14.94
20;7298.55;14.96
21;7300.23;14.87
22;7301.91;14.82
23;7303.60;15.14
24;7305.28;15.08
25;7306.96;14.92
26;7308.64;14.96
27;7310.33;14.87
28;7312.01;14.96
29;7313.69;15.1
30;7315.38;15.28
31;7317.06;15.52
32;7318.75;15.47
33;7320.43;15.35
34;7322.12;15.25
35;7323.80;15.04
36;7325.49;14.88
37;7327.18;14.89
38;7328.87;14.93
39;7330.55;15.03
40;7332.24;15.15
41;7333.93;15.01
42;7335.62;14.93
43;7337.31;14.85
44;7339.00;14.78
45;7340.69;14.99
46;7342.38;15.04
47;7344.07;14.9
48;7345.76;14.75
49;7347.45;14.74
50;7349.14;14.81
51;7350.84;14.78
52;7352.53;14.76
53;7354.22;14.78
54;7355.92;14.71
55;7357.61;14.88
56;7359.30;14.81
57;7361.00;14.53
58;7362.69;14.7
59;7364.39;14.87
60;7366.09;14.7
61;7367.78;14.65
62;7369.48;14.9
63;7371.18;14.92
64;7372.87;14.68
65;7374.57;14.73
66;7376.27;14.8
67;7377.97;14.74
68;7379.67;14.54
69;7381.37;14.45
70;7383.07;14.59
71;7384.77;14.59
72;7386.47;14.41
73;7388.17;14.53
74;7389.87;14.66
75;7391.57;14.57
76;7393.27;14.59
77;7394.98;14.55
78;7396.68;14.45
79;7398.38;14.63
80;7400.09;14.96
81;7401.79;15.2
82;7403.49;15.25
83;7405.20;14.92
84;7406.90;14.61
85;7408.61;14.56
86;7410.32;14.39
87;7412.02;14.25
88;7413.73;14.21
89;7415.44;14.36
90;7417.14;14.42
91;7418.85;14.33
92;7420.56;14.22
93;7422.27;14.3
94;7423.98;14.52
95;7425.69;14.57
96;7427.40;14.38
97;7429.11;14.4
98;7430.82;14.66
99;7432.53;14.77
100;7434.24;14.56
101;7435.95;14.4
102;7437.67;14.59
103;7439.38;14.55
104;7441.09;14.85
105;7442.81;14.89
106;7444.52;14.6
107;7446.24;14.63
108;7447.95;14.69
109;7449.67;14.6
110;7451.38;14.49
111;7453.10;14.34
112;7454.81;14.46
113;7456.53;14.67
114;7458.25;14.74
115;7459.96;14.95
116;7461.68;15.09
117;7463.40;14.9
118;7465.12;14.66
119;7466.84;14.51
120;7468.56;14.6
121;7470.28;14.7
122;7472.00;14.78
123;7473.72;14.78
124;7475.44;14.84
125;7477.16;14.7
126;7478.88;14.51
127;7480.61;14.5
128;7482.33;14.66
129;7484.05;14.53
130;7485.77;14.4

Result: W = 0.01 mag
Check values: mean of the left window 15.1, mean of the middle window 14.7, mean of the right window 14.5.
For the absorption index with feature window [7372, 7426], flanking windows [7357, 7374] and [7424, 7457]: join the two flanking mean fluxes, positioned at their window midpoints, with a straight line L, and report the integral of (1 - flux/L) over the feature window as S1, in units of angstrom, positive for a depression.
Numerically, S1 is 0.37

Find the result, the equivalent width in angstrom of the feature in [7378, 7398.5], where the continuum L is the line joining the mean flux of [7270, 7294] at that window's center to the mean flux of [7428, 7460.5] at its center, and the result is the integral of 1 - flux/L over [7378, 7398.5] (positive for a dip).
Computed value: 0.2 angstrom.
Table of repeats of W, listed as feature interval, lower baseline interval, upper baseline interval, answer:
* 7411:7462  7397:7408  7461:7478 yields 0.021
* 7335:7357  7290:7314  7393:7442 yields -0.002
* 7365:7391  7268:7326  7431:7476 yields 0.012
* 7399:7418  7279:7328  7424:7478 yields 0.008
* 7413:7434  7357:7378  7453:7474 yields 0.022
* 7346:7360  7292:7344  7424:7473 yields 0.010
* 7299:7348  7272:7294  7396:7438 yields -0.017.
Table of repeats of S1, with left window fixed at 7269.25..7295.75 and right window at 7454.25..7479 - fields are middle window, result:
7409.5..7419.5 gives 0.31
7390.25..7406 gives 0.00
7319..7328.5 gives -0.16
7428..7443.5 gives 0.14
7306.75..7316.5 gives -0.11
